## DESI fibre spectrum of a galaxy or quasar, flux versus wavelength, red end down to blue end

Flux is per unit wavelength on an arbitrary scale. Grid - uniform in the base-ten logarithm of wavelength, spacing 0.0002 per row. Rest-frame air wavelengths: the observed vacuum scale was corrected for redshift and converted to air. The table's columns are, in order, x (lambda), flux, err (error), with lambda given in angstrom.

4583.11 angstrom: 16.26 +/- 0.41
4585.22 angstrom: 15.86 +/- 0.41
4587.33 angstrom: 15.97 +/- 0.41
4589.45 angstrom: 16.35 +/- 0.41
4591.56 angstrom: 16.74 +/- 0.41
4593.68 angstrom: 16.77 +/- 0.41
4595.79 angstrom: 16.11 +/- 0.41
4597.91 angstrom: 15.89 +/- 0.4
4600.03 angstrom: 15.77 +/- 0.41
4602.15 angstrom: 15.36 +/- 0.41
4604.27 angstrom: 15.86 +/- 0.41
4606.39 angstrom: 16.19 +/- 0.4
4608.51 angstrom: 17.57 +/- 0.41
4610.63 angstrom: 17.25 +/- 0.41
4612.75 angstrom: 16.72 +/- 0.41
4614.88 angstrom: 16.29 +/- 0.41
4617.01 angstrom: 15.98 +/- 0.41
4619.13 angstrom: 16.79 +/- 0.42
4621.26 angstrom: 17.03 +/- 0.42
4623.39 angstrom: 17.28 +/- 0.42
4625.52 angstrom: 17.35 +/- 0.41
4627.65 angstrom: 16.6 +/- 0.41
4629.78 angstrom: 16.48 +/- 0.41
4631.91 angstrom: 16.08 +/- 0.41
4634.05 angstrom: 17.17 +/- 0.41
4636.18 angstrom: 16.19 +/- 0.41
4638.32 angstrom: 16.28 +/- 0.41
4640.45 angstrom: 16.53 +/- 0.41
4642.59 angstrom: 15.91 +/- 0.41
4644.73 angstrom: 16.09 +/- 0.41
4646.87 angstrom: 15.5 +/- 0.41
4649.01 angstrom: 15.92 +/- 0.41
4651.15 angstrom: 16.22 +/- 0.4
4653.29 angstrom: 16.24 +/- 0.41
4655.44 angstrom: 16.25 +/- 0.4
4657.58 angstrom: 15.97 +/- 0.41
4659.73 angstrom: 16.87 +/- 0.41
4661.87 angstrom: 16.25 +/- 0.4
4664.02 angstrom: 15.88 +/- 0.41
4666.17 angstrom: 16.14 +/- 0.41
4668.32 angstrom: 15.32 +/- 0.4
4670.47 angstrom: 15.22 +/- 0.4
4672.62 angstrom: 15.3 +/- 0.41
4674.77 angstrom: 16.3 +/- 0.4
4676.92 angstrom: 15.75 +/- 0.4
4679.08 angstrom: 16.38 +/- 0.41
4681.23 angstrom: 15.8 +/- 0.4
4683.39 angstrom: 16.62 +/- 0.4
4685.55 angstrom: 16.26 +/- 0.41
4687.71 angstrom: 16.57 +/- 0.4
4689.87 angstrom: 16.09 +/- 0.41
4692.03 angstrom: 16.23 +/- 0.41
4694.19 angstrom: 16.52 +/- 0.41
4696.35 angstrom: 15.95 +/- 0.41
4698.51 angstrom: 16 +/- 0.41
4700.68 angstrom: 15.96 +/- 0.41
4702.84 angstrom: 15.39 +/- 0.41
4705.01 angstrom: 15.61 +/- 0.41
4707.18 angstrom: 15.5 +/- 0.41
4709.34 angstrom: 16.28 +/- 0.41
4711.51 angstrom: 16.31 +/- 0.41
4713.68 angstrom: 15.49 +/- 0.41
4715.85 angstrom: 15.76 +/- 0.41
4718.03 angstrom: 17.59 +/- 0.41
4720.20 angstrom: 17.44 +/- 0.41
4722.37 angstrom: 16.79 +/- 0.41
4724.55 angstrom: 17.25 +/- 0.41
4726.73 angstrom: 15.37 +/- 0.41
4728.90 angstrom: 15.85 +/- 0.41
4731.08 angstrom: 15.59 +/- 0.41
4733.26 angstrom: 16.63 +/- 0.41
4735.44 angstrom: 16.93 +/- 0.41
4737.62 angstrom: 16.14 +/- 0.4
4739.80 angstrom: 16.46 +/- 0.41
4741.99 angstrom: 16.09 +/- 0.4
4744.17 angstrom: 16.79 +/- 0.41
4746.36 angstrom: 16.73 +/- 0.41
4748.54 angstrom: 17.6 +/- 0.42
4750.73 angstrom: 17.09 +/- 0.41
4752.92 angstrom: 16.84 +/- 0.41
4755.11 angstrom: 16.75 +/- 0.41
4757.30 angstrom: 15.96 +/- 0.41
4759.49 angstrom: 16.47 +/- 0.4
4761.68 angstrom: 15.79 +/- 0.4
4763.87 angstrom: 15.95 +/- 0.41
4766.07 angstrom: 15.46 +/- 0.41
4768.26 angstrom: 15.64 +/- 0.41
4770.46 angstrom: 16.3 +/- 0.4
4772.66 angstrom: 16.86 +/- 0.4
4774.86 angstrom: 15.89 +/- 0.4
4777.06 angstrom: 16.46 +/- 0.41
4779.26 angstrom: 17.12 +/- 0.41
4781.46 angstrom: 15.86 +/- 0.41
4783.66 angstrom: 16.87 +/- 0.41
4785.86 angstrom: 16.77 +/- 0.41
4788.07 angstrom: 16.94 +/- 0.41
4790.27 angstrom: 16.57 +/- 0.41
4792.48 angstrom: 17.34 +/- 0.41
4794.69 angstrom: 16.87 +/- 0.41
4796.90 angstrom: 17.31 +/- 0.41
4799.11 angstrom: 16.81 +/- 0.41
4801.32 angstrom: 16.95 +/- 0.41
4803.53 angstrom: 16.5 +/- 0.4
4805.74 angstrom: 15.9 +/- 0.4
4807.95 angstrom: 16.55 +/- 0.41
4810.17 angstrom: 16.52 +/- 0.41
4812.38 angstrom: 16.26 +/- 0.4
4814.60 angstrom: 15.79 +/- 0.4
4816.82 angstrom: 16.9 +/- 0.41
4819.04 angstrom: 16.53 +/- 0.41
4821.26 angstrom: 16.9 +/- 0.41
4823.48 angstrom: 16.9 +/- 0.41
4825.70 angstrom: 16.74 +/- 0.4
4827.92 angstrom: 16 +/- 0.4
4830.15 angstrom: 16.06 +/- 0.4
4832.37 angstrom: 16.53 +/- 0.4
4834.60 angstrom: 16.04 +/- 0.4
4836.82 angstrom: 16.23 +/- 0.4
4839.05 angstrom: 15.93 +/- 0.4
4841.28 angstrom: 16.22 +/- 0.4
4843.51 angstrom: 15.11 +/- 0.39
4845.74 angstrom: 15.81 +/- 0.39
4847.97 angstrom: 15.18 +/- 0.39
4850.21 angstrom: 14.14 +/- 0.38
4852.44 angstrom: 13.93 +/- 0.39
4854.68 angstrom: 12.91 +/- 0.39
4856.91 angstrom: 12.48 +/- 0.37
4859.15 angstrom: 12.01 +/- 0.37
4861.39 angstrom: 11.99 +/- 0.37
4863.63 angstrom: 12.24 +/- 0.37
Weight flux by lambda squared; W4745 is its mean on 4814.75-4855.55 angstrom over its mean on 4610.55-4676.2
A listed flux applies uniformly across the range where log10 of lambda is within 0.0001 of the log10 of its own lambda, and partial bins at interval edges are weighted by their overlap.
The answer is 1.1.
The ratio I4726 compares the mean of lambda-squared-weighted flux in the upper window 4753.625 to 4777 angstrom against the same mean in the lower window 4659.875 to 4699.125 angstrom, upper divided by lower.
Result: 1.04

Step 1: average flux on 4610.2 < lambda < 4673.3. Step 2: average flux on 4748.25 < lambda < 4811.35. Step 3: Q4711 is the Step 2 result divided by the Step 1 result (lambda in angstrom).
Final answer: 1.01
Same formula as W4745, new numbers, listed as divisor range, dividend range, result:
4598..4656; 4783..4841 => 1.09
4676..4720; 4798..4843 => 1.07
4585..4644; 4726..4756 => 1.06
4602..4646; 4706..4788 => 1.04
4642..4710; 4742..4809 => 1.08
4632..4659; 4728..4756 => 1.07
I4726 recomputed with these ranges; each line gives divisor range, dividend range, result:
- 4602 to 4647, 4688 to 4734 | 1.02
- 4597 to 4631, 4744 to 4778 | 1.06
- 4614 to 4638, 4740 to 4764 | 1.05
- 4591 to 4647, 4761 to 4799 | 1.07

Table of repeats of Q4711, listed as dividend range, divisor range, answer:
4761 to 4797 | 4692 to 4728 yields 1.02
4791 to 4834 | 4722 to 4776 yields 1.01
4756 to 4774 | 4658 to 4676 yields 1.01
